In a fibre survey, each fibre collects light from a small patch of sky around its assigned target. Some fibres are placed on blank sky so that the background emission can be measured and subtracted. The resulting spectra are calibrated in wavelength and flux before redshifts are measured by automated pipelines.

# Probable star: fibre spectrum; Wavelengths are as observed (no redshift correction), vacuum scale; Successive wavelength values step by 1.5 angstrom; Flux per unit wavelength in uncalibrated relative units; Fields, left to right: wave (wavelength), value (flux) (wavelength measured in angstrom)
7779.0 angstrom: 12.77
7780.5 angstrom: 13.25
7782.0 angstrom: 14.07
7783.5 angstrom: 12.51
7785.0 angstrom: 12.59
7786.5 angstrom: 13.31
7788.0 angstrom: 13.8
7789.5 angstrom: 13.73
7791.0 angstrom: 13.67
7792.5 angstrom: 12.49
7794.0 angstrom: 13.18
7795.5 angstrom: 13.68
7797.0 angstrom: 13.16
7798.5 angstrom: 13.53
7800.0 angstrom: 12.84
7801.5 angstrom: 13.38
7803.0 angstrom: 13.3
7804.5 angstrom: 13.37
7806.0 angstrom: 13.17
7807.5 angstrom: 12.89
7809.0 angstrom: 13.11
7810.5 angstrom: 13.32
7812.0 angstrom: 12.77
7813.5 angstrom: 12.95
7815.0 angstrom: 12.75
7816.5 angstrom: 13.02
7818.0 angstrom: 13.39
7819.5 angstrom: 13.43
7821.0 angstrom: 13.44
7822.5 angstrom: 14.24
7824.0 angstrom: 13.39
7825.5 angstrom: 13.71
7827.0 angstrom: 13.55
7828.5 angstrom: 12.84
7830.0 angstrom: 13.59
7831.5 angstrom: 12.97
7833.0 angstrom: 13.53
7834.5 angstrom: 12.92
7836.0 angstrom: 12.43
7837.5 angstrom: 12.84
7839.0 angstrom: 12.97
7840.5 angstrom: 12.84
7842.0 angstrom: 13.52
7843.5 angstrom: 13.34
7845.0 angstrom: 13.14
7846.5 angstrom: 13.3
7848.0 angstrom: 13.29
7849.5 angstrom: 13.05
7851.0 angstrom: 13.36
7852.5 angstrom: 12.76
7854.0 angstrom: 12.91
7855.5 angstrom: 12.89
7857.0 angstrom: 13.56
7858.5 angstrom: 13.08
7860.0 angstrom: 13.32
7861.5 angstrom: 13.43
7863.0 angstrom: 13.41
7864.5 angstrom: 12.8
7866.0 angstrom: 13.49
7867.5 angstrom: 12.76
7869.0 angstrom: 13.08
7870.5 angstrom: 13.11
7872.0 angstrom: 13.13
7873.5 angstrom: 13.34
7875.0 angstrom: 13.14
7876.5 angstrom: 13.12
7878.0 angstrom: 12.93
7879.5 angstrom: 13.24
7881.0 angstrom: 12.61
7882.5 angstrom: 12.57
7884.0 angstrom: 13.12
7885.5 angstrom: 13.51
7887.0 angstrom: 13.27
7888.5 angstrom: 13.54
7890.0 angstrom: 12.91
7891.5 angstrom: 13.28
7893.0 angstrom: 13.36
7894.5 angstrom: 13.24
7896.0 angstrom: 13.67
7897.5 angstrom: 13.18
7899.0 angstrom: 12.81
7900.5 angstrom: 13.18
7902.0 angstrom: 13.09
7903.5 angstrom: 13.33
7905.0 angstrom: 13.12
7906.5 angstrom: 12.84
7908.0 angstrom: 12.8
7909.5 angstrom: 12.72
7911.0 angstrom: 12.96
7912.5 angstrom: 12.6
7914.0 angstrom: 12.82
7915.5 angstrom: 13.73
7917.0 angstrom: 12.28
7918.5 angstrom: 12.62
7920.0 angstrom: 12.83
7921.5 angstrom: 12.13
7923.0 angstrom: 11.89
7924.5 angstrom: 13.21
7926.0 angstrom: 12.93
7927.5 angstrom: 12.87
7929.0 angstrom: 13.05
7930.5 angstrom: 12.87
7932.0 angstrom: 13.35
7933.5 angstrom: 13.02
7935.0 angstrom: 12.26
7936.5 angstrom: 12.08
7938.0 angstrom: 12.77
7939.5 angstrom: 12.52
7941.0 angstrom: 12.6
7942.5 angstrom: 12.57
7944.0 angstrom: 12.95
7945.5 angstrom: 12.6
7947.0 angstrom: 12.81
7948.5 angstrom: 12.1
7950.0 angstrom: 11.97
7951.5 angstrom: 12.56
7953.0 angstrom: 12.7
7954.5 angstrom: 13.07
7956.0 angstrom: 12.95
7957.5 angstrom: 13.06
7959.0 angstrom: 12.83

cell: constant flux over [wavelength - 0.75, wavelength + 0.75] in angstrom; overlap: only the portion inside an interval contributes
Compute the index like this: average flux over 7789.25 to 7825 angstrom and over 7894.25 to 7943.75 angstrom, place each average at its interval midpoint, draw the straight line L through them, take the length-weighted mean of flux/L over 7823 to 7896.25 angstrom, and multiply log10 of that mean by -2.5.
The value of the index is -0.01 mag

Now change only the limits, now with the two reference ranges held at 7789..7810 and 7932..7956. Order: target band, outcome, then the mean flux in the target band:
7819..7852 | -0.01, 13.3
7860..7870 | -0.02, 13.2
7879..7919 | -0.02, 13.1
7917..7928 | 0.01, 12.6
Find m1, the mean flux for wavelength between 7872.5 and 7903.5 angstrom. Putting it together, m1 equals 13.2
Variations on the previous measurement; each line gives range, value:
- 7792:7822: 13.2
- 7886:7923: 13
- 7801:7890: 13.2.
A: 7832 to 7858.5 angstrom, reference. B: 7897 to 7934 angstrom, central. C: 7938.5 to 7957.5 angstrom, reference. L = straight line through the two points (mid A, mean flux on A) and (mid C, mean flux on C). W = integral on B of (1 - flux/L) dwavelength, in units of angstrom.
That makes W -0.3 angstrom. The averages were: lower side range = 13.1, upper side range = 12.6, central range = 12.9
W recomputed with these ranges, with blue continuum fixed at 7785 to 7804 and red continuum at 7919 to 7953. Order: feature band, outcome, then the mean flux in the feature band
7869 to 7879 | -0.2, 13.1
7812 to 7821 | 0.1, 13.1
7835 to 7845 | 0.1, 13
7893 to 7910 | -0.4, 13.1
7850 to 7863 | -0.2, 13.2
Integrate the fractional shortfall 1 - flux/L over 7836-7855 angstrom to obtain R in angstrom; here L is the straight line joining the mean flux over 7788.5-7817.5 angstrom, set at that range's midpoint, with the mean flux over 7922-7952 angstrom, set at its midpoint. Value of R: -0.1 angstrom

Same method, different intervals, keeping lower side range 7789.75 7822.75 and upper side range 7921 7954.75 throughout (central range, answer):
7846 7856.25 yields 0.0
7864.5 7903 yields -0.8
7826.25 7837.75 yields 0.0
